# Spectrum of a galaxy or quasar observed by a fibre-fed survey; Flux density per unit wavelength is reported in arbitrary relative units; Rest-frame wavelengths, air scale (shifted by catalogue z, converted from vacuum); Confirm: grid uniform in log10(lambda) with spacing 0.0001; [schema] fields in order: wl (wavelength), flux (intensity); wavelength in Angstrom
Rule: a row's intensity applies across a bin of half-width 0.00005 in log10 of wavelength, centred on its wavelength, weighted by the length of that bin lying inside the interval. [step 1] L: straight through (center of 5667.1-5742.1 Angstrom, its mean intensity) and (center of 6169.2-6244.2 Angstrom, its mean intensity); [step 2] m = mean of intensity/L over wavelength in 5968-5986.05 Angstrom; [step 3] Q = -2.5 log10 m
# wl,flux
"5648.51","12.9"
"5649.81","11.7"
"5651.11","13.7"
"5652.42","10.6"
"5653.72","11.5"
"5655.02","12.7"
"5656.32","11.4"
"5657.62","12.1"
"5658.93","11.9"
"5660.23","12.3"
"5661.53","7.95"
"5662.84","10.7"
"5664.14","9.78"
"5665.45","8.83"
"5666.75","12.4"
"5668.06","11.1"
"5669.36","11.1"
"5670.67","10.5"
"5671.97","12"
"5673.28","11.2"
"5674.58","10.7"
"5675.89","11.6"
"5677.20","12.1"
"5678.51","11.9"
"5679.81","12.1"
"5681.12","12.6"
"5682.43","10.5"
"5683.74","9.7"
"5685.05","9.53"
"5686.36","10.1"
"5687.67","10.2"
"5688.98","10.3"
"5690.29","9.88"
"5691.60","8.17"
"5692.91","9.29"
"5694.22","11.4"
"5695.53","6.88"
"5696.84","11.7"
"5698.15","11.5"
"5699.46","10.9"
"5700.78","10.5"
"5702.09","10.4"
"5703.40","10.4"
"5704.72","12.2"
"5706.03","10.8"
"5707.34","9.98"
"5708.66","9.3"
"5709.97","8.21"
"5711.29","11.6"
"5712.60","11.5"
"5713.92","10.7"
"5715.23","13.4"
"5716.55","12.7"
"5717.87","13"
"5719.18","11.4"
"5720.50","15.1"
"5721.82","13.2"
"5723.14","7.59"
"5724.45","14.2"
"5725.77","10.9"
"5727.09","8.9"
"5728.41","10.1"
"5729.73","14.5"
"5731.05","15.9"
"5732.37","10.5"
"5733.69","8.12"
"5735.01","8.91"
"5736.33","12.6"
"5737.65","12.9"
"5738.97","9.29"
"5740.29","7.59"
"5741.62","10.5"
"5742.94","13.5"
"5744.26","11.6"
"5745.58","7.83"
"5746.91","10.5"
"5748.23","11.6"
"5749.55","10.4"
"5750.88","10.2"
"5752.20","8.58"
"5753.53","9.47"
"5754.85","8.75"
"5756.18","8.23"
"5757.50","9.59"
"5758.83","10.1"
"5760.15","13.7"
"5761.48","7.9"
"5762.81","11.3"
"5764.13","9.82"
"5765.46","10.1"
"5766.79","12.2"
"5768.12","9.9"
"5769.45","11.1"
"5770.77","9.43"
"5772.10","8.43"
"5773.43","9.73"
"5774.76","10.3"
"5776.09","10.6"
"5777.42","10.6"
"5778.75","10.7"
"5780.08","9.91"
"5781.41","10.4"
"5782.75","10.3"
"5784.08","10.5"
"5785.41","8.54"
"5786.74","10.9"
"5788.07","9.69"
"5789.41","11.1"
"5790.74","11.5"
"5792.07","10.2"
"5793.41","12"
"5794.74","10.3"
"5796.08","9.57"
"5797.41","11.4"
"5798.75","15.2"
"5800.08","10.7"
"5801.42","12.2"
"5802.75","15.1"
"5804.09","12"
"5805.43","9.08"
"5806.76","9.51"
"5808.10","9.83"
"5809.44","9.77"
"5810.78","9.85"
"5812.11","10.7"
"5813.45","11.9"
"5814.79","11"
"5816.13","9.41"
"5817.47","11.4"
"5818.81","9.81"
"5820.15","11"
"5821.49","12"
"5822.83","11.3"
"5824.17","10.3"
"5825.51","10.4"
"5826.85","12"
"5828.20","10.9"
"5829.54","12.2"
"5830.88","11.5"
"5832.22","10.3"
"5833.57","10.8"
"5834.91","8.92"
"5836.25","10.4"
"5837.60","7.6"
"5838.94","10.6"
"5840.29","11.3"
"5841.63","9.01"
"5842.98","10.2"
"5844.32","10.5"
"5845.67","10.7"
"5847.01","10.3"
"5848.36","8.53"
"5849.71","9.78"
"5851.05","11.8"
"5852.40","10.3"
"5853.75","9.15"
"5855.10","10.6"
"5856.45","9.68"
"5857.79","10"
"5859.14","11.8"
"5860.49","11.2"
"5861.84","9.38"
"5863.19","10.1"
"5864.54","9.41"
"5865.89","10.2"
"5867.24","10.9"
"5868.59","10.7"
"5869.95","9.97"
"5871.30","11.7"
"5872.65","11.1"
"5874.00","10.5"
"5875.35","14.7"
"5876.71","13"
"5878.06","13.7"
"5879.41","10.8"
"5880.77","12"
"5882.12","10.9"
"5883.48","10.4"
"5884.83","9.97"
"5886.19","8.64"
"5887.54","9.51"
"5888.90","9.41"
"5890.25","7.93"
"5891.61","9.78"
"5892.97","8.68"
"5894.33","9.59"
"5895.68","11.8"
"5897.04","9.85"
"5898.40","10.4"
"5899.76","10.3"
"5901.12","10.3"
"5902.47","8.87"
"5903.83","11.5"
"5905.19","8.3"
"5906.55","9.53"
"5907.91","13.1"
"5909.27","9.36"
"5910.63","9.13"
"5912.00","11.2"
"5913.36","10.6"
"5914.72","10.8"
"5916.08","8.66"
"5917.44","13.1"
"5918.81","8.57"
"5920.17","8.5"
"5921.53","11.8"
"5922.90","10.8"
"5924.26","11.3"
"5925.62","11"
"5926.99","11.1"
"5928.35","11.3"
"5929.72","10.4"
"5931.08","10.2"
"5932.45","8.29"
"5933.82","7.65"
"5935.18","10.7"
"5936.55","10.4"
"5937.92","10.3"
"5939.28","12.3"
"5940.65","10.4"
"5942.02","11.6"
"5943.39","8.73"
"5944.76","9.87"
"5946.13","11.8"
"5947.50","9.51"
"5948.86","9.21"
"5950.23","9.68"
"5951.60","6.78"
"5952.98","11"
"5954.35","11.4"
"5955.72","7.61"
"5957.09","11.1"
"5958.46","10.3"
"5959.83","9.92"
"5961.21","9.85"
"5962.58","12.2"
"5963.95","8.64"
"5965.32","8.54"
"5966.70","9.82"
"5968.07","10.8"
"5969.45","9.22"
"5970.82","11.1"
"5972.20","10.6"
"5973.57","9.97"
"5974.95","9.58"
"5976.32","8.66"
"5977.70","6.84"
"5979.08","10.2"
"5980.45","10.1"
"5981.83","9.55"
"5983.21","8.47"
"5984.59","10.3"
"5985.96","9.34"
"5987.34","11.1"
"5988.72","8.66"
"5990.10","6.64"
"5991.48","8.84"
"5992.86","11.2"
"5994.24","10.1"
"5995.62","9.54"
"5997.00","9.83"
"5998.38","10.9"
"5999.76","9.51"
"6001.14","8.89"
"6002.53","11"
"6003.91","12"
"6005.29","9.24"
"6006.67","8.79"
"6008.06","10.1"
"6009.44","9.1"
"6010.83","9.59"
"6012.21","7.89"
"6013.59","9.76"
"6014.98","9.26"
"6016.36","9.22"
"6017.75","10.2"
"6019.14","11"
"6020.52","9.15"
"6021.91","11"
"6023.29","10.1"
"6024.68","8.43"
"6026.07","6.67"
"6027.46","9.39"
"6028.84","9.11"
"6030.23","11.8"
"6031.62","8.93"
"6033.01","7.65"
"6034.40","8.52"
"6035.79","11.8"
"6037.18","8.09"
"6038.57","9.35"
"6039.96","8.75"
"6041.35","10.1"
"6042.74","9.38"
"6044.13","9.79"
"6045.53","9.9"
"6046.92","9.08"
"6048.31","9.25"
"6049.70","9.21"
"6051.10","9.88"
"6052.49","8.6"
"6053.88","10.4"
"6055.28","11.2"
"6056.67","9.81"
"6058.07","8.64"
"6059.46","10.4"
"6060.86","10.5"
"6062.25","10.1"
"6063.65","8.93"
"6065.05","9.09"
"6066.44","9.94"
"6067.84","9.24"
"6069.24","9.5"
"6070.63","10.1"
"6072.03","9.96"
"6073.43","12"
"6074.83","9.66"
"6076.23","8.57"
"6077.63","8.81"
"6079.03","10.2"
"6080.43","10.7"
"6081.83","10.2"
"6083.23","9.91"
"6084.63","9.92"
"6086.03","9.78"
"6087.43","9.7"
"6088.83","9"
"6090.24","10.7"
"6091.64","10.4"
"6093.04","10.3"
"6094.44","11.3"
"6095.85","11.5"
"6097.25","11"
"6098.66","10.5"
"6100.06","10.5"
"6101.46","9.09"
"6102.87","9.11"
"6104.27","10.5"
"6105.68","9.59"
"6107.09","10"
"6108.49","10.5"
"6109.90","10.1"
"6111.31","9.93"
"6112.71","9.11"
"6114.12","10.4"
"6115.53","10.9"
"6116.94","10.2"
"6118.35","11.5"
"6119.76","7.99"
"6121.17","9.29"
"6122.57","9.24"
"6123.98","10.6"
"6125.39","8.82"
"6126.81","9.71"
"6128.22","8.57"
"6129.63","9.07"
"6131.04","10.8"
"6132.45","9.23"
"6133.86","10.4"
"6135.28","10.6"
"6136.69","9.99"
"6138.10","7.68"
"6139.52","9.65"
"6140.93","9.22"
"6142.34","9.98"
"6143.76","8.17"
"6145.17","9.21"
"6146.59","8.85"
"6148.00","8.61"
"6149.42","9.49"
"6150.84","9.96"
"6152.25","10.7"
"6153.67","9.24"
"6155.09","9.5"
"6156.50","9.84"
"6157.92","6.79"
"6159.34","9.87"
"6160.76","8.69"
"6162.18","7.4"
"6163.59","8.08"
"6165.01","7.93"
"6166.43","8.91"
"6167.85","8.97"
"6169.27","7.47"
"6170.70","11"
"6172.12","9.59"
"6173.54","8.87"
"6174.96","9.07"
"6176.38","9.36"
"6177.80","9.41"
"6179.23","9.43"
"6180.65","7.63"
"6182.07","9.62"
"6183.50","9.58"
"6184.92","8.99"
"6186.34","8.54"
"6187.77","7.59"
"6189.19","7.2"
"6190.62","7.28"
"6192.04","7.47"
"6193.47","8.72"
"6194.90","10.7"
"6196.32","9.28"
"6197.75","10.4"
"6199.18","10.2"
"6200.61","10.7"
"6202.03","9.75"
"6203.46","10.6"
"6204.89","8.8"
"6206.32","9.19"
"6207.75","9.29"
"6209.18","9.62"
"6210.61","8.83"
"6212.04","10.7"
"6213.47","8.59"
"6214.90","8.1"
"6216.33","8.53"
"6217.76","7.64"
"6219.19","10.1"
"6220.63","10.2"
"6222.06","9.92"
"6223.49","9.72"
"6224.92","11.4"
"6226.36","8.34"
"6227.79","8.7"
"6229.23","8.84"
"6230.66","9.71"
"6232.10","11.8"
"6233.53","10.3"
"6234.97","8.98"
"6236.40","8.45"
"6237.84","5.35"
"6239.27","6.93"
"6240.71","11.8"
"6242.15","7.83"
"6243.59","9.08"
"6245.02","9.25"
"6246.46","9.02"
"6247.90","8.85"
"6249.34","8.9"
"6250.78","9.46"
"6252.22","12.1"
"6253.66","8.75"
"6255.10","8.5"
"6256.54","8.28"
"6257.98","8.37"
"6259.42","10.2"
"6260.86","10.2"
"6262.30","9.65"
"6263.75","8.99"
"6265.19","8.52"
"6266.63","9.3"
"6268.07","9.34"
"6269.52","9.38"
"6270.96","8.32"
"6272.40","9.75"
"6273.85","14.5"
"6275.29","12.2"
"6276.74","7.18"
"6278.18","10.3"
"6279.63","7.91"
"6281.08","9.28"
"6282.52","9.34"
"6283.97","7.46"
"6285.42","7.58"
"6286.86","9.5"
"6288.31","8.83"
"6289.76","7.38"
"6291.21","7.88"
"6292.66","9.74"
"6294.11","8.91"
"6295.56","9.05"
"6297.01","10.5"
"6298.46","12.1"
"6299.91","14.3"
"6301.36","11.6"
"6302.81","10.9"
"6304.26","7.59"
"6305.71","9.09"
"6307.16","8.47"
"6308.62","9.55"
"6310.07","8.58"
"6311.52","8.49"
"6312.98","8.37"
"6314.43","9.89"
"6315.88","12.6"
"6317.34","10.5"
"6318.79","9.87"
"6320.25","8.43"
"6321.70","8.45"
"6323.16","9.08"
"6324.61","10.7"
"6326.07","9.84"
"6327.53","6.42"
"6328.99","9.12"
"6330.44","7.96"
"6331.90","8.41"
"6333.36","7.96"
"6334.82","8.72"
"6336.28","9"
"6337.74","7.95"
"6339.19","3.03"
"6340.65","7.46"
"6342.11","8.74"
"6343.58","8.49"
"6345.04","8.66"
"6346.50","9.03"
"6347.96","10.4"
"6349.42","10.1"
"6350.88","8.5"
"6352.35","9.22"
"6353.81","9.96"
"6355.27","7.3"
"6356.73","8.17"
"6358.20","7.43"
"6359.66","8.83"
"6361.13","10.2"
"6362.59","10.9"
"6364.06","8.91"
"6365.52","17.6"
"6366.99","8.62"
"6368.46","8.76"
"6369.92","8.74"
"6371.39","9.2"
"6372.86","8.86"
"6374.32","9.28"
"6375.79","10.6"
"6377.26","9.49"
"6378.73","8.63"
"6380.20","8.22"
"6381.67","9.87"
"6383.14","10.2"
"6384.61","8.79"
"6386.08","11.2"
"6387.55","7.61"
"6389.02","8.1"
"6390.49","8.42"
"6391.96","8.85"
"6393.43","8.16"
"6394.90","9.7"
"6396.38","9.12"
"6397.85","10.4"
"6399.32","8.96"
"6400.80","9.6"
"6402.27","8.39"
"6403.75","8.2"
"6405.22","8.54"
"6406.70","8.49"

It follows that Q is 0.04 mag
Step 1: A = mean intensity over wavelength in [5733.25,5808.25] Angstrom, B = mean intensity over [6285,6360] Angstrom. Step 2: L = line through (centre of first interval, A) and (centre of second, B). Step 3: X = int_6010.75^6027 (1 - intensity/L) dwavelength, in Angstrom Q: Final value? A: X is 0.78 Angstrom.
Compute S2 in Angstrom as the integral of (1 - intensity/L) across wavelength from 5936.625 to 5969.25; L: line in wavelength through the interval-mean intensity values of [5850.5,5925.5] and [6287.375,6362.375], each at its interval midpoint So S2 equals 0.64 Angstrom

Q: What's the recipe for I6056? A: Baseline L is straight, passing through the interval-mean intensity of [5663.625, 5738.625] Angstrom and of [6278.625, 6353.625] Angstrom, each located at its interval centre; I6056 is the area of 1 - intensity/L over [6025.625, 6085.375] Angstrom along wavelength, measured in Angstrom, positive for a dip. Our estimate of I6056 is 1.6 Angstrom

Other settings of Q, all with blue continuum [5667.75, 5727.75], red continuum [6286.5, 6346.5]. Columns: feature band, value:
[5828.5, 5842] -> 0.02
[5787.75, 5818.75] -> -0.04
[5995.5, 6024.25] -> 0.02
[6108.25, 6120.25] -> -0.04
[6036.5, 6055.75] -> 0.05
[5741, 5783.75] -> 0.05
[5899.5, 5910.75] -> 0.02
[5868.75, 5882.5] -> -0.14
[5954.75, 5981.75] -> 0.04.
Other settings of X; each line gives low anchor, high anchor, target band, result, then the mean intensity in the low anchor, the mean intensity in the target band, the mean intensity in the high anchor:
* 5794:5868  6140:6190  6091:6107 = -1.8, 10.6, 10.3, 8.94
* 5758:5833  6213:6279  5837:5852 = 0.8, 10.7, 10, 9.34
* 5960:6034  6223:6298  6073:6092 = -0.9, 9.59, 9.93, 9.24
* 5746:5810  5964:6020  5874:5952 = -3.1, 10.5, 10.3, 9.62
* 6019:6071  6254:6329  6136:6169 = 1.8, 9.53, 8.97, 9.43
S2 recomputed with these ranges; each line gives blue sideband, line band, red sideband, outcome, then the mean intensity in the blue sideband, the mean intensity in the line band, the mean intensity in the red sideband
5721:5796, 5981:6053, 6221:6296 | 2.42 Angstrom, 10.5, 9.5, 9.22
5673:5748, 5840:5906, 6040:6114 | 0.58 Angstrom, 10.9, 10.4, 9.91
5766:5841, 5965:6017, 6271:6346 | 2.69 Angstrom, 10.7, 9.59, 9.16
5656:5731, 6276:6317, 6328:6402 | -0.74 Angstrom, 11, 9.38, 9.02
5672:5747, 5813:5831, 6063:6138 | -0.70 Angstrom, 10.9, 11.1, 9.92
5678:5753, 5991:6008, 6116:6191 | -0.48 Angstrom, 10.8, 10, 9.13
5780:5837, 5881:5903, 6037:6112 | 1.49 Angstrom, 10.8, 9.82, 9.88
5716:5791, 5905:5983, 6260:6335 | 1.14 Angstrom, 10.6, 10.1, 9.39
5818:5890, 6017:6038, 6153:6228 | 0.77 Angstrom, 10.6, 9.45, 9.09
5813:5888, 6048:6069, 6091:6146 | 0.74 Angstrom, 10.6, 9.68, 9.86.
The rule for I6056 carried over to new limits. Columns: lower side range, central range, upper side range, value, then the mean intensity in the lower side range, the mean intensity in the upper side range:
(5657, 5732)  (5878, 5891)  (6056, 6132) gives 0.4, 11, 9.92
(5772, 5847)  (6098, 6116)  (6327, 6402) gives -0.5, 10.7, 8.98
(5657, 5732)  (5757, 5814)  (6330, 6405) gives 0.6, 11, 9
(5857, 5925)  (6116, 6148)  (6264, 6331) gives 1.2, 10.5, 9.44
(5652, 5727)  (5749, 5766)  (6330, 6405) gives 1.5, 11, 9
